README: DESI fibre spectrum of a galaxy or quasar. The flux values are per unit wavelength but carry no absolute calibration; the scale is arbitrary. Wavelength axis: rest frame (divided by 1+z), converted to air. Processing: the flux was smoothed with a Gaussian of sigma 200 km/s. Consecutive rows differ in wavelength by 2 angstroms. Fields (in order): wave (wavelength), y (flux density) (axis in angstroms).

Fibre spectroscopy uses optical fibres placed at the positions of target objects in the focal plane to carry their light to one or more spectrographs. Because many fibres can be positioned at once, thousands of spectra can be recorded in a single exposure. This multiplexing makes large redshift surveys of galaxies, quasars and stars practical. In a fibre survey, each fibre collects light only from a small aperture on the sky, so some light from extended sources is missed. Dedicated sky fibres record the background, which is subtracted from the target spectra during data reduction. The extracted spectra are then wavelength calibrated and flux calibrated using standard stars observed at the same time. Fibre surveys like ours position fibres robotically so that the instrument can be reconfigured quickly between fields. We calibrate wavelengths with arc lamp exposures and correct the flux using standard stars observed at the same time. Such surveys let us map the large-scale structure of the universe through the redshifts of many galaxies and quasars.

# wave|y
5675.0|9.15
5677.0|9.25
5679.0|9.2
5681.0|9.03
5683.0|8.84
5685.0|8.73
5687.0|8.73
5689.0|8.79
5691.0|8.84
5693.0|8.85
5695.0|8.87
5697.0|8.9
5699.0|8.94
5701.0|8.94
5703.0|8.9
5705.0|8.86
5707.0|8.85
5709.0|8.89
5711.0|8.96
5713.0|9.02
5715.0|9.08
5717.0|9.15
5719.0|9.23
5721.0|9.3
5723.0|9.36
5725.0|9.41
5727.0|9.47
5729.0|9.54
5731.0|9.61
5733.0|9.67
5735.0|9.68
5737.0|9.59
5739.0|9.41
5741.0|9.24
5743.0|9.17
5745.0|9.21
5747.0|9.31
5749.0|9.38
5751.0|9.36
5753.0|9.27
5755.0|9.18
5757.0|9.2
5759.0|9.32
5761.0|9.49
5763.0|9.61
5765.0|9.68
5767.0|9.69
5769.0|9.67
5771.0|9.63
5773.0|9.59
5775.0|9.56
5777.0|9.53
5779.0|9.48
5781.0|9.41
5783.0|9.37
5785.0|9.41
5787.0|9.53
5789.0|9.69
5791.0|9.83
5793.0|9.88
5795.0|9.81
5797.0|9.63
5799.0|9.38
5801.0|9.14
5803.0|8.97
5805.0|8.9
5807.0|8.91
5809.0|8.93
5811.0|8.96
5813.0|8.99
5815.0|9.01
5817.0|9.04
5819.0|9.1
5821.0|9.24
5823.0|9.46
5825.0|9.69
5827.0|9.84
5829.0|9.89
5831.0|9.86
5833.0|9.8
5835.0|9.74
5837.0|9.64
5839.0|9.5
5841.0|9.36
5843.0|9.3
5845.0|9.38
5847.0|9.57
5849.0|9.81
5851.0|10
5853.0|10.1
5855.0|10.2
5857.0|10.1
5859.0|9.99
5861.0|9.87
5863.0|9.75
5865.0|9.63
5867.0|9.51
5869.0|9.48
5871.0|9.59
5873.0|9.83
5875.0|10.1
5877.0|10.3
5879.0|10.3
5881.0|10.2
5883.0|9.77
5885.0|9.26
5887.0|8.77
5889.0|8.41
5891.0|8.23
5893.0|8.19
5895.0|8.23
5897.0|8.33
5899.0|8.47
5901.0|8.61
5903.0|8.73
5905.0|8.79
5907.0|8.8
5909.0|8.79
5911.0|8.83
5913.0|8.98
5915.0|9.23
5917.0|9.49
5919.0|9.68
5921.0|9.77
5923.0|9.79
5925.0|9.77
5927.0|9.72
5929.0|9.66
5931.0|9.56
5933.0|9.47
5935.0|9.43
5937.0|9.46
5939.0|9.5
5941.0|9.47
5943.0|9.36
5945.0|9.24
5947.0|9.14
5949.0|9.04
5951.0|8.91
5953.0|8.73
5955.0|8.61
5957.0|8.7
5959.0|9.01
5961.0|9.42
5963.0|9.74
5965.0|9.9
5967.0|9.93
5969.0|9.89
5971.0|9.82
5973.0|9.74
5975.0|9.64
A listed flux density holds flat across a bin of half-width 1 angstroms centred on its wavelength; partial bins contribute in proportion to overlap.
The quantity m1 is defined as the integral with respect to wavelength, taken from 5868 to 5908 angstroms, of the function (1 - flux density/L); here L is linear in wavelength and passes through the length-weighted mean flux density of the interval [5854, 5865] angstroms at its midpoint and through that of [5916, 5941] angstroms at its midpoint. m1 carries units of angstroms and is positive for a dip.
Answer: 2.8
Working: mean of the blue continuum 9.95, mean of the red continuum 9.6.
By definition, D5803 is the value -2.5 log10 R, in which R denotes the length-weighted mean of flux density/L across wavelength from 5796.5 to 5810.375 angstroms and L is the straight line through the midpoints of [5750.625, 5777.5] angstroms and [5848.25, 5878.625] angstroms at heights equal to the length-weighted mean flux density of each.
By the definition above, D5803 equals 0.063 mag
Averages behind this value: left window 9.49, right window 9.89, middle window 9.1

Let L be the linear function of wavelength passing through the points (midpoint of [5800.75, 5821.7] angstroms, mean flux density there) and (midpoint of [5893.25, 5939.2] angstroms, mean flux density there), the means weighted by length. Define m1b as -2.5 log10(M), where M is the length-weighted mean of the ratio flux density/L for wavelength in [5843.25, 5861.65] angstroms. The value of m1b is -0.09 mag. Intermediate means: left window 9.01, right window 9.16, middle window 9.87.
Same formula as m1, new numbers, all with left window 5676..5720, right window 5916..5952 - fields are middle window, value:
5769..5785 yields -0.69 angstroms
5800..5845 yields -0.52 angstroms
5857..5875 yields -0.83 angstroms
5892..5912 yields 1.75 angstroms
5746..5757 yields -0.27 angstroms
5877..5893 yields 0.15 angstroms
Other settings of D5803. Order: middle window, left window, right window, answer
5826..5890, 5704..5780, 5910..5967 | -0.04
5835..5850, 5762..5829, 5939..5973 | -0.02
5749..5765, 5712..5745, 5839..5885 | 0.01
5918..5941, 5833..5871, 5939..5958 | -0.05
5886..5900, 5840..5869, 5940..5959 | 0.13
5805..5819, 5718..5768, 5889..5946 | 0.04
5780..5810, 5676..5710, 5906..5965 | -0.04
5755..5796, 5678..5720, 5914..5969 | -0.06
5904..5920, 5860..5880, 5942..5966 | 0.05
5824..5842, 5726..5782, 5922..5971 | -0.03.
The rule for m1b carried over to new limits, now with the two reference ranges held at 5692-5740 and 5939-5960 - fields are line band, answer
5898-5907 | 0.05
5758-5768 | -0.05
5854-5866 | -0.09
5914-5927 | -0.07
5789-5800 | -0.07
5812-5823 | 0.00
